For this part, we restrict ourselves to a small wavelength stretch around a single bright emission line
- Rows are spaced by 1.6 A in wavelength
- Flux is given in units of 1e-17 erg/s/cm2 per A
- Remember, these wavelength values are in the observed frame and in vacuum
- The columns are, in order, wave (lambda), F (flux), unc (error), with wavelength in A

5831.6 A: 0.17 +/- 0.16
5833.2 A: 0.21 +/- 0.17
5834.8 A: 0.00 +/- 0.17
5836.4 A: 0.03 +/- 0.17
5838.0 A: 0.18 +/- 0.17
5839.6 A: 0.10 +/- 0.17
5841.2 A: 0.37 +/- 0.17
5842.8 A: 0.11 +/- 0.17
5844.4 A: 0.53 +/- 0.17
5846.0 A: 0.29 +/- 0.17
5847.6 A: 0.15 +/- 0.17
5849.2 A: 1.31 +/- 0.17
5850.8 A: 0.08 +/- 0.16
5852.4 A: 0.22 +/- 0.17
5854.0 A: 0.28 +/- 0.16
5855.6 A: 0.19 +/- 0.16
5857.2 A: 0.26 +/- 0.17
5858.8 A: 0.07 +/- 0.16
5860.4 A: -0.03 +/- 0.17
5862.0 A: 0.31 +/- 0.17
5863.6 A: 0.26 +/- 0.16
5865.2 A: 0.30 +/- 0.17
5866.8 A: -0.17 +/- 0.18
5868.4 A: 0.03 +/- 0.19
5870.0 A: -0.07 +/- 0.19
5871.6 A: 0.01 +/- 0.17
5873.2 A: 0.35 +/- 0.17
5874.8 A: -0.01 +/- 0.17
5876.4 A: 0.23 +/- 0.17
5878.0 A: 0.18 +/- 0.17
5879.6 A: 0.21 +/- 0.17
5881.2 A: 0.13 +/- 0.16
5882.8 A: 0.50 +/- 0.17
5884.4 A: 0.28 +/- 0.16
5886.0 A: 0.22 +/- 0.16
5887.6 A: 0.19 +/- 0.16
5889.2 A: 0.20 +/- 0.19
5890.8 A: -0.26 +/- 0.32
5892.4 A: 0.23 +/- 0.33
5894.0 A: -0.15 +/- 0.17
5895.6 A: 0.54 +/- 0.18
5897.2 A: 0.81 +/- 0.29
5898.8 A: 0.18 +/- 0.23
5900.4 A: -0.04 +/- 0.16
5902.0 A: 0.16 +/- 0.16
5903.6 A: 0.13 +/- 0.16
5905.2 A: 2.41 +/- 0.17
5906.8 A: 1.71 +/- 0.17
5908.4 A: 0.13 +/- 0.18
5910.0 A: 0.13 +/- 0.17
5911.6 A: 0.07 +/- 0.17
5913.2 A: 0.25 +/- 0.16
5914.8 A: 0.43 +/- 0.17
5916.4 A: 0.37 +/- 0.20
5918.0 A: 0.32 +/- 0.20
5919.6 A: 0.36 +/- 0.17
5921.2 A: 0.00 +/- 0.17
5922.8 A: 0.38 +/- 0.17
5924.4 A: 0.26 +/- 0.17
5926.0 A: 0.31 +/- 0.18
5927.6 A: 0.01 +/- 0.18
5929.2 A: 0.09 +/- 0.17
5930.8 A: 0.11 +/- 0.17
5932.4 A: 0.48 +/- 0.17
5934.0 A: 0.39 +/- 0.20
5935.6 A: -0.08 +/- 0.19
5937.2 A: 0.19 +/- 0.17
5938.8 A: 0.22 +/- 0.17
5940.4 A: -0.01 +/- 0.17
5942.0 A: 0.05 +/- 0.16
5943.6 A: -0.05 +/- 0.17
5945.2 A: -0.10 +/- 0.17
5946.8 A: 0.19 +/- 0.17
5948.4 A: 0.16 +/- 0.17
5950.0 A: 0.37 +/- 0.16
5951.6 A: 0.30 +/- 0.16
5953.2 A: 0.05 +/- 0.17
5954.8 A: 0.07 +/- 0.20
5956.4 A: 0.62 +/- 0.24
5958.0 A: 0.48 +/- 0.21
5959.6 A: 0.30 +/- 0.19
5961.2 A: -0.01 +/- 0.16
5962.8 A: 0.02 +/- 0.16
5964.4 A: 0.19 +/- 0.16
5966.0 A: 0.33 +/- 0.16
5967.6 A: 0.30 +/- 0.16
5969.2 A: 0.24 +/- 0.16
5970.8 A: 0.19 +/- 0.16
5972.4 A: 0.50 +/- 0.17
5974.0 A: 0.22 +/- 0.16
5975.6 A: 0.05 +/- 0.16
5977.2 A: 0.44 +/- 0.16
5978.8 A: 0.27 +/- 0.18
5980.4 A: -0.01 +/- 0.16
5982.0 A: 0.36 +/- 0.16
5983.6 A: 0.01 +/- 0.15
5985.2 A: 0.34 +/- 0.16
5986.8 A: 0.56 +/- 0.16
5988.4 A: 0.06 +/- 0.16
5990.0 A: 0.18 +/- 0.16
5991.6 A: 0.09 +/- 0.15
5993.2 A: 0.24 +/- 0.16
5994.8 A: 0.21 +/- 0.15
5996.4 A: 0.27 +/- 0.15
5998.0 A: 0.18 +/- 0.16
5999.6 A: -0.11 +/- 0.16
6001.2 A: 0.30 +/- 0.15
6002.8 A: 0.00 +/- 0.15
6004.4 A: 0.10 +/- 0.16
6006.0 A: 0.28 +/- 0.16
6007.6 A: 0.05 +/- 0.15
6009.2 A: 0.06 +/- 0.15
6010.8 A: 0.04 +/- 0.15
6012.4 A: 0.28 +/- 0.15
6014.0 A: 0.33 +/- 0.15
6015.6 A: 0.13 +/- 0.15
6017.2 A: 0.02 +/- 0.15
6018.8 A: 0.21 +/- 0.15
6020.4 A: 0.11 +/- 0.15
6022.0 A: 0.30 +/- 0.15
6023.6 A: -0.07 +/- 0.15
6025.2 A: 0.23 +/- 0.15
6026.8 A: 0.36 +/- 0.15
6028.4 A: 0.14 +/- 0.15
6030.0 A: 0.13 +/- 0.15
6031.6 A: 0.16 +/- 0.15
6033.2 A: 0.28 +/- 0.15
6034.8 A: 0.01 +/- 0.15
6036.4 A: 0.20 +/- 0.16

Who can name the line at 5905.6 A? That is [O III]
